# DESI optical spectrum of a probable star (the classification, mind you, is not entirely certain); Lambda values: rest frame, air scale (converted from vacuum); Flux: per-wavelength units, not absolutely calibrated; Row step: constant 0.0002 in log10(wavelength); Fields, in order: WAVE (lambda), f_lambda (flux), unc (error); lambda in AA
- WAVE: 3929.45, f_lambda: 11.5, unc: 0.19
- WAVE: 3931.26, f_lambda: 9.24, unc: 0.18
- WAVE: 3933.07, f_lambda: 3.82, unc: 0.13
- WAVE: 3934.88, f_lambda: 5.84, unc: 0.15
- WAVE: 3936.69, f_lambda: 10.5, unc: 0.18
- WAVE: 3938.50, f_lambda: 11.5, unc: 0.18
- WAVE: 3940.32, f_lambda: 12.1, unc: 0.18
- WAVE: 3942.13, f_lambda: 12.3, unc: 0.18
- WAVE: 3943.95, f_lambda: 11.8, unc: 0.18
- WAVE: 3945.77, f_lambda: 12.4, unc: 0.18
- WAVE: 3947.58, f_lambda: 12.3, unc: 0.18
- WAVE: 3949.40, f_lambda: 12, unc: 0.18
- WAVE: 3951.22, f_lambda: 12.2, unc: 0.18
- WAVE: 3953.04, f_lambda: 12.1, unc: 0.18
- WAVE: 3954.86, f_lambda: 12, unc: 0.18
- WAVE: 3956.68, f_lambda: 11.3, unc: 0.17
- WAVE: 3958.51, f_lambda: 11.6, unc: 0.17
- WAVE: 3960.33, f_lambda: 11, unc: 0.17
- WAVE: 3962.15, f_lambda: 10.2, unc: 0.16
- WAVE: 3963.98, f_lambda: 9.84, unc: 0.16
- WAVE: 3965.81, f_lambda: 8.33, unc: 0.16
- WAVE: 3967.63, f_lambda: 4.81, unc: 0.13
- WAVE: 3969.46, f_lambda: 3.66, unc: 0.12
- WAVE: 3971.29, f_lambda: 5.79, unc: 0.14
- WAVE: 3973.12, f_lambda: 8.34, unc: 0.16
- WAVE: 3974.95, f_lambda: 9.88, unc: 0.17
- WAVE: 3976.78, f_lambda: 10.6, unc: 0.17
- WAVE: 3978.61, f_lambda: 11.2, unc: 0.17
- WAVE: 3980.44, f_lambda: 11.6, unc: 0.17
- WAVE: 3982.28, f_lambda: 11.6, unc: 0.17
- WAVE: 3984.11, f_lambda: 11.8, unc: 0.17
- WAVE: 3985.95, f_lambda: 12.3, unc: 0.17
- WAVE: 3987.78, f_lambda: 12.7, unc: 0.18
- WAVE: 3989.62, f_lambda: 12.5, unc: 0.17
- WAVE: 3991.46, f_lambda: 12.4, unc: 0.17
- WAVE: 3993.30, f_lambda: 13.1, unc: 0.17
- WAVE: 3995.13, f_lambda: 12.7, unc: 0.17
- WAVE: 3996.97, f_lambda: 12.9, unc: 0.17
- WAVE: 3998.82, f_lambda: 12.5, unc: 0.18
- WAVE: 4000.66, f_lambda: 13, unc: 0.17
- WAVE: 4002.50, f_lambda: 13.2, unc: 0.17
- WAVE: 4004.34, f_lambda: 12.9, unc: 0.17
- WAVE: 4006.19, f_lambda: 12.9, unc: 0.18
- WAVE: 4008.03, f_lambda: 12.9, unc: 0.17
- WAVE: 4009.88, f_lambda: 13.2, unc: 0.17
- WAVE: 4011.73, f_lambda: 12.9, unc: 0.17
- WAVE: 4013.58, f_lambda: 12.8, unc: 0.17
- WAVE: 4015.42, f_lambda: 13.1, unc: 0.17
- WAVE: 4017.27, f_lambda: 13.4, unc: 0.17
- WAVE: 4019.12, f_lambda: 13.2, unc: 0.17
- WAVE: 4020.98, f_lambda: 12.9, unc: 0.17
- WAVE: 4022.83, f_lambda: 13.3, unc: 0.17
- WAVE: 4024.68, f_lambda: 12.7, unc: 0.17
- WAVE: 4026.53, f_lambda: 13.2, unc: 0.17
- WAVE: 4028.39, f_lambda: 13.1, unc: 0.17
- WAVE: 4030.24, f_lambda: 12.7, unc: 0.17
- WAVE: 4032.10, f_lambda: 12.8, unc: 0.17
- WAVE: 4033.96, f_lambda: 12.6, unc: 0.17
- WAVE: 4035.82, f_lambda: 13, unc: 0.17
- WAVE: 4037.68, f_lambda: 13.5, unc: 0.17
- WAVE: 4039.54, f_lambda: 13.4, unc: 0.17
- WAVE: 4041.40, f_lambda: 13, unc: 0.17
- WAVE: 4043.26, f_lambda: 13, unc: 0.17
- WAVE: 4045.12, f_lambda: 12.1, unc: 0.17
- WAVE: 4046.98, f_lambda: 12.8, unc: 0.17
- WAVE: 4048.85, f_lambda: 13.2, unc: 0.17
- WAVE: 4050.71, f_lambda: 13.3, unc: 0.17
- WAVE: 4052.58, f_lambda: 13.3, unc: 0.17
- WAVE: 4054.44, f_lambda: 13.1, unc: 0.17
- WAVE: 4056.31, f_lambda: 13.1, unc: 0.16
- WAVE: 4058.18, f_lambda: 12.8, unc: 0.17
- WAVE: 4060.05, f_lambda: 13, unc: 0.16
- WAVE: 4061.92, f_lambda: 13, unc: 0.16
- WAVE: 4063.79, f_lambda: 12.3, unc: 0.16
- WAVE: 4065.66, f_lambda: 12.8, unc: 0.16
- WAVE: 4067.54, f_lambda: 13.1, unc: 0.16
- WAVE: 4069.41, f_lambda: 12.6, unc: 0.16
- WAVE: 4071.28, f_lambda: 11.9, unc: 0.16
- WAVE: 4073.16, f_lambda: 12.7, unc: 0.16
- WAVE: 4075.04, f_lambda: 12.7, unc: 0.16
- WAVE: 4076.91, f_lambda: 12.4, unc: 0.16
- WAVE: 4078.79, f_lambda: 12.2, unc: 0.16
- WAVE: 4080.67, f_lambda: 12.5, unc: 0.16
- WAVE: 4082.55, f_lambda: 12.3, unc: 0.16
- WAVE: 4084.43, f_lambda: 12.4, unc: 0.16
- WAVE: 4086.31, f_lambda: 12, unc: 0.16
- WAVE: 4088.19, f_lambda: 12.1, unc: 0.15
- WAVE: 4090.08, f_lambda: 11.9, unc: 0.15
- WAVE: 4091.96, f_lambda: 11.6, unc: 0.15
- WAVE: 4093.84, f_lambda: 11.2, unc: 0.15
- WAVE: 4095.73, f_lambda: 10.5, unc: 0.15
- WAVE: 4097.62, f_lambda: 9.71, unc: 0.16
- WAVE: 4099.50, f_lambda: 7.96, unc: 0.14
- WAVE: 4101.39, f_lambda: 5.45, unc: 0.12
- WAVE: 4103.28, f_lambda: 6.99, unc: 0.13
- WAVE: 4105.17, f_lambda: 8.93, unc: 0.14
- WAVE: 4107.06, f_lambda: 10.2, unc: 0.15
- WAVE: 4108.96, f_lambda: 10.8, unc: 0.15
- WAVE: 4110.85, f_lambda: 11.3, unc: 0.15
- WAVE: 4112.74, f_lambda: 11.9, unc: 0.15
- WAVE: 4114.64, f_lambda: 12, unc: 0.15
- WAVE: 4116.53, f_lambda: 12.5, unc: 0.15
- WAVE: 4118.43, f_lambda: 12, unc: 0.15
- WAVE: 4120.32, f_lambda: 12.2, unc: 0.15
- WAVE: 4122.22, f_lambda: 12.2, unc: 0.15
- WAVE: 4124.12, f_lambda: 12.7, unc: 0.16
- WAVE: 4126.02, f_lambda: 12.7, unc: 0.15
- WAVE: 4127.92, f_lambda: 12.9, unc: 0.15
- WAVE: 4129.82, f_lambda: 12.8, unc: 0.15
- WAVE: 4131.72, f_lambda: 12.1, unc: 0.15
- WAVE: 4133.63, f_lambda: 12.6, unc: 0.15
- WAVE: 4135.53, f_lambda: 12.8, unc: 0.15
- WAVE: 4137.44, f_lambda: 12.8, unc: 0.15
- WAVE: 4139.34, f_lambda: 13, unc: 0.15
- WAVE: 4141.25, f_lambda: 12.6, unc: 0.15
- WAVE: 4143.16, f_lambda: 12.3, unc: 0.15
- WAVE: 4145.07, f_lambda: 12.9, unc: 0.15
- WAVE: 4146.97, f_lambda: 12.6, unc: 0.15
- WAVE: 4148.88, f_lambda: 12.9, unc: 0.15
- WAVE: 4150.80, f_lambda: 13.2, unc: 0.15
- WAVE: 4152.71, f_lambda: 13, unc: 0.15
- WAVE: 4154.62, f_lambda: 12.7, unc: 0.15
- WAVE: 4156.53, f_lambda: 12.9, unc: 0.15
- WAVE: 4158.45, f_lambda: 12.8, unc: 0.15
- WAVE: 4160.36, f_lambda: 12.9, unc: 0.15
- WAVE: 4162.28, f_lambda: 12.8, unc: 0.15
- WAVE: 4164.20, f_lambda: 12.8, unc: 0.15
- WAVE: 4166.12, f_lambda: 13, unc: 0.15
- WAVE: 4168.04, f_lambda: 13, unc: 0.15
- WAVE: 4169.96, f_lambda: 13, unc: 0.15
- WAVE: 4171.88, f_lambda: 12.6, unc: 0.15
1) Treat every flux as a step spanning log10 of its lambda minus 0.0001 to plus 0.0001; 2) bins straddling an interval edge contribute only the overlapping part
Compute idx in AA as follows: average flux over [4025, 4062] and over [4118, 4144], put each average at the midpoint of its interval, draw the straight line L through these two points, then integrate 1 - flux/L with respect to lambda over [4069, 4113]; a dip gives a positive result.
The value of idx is 6.2 AA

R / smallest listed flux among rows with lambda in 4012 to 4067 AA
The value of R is 12.1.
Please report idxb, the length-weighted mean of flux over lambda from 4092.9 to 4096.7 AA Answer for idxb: 10.8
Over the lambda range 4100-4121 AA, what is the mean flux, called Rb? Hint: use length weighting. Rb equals 10.3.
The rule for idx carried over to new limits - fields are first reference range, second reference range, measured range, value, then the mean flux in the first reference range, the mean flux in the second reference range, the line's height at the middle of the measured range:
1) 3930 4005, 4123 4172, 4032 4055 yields -2.7 AA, 10.8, 12.8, 11.6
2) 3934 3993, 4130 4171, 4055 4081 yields -1.8 AA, 10.6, 12.8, 11.8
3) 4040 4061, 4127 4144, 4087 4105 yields 4.4 AA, 13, 12.7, 12.8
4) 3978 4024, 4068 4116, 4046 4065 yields -2.0 AA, 12.7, 11.1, 11.7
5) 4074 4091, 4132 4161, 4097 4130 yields 4.5 AA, 12.3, 12.8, 12.5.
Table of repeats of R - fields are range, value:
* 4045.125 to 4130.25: 5.45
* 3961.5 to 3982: 3.66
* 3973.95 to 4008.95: 9.88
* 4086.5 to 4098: 9.71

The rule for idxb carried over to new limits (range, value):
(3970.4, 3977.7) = 8.67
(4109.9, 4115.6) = 11.7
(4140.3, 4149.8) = 12.7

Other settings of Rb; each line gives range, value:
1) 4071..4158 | 11.8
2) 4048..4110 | 11.6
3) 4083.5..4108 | 10.1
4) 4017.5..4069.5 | 13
